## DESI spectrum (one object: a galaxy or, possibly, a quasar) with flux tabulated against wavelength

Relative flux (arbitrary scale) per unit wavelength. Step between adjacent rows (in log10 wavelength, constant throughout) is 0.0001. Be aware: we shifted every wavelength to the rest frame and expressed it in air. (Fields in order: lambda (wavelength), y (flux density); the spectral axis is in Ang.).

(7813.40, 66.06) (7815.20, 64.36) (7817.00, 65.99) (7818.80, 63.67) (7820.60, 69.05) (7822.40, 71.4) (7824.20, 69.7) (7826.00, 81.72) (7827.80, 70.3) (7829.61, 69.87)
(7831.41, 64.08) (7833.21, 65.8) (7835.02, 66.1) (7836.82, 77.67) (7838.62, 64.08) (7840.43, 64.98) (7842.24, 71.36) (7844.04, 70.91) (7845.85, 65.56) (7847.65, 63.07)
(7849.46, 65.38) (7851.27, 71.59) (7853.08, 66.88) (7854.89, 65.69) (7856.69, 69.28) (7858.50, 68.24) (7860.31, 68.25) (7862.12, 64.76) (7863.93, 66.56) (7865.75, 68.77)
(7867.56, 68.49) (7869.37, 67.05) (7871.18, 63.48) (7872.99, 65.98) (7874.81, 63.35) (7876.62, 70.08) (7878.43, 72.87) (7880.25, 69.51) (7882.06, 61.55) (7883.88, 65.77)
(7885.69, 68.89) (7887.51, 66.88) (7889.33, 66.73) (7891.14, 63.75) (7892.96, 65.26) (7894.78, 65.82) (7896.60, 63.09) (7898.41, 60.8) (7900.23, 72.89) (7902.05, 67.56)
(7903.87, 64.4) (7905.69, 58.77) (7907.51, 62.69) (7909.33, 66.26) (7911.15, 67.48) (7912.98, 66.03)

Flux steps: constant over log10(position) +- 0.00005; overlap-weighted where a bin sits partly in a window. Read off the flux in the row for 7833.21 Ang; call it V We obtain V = 65.8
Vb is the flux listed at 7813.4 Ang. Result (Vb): 66.06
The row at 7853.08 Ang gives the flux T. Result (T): 66.88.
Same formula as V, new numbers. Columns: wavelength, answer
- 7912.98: 66.03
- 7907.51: 62.69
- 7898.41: 60.8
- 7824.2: 69.7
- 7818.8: 63.67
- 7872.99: 65.98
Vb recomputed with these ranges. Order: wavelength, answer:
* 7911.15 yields 67.48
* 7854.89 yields 65.69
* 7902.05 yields 67.56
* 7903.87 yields 64.4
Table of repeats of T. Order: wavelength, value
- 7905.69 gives 58.77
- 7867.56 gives 68.49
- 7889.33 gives 66.73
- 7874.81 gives 63.35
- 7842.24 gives 71.36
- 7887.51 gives 66.88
